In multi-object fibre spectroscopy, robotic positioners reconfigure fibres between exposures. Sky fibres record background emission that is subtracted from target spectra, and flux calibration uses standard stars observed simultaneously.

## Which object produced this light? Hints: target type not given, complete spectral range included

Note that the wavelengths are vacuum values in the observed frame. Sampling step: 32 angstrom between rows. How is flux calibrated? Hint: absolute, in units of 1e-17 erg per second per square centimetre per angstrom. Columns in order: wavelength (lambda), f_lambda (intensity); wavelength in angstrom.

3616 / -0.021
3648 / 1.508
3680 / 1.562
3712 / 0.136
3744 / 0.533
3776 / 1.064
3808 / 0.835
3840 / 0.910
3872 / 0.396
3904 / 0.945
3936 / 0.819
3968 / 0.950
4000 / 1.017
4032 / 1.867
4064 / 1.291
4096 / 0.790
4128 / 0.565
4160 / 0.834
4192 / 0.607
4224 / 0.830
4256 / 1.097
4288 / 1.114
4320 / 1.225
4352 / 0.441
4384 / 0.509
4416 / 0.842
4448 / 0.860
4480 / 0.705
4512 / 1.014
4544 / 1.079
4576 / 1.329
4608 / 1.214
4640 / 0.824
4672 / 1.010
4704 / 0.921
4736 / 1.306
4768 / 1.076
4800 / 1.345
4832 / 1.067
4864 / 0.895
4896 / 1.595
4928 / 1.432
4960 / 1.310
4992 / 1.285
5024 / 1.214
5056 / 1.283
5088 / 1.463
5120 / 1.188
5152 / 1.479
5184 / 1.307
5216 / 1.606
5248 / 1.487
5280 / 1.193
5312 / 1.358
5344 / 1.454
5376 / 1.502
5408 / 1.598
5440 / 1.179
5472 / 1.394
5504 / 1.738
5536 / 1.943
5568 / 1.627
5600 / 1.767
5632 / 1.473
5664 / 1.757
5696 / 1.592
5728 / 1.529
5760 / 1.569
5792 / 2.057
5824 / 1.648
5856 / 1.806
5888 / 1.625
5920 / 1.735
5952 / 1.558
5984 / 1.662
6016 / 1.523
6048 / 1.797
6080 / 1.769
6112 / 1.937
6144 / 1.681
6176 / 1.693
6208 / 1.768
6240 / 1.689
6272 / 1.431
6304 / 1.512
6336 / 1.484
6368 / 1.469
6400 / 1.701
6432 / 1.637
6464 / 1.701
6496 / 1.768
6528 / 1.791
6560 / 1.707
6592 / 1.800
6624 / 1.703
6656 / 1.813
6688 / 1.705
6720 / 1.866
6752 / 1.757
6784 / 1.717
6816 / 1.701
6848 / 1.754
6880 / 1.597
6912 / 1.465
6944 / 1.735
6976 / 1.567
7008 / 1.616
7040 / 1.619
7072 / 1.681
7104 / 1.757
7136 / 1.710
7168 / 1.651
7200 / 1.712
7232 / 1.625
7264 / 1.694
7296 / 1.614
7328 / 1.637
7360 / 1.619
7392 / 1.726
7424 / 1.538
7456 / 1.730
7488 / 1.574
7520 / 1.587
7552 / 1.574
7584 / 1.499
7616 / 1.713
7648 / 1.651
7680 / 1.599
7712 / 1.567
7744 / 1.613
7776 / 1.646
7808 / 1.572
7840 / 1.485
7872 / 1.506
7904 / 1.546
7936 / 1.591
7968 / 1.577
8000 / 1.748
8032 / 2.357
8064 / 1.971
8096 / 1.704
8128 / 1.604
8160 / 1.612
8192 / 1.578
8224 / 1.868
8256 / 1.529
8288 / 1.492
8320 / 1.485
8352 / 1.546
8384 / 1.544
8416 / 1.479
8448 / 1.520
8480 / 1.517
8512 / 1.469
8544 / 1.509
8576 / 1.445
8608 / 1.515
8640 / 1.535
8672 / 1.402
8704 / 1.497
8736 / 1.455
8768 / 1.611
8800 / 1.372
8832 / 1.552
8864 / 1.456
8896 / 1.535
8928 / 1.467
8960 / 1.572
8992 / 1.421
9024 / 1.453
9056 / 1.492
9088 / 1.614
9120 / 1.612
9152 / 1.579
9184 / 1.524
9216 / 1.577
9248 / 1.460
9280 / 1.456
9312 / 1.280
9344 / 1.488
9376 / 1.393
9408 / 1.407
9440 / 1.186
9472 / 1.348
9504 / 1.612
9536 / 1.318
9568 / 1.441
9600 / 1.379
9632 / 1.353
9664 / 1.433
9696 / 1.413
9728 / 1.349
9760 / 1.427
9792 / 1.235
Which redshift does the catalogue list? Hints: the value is 0.22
